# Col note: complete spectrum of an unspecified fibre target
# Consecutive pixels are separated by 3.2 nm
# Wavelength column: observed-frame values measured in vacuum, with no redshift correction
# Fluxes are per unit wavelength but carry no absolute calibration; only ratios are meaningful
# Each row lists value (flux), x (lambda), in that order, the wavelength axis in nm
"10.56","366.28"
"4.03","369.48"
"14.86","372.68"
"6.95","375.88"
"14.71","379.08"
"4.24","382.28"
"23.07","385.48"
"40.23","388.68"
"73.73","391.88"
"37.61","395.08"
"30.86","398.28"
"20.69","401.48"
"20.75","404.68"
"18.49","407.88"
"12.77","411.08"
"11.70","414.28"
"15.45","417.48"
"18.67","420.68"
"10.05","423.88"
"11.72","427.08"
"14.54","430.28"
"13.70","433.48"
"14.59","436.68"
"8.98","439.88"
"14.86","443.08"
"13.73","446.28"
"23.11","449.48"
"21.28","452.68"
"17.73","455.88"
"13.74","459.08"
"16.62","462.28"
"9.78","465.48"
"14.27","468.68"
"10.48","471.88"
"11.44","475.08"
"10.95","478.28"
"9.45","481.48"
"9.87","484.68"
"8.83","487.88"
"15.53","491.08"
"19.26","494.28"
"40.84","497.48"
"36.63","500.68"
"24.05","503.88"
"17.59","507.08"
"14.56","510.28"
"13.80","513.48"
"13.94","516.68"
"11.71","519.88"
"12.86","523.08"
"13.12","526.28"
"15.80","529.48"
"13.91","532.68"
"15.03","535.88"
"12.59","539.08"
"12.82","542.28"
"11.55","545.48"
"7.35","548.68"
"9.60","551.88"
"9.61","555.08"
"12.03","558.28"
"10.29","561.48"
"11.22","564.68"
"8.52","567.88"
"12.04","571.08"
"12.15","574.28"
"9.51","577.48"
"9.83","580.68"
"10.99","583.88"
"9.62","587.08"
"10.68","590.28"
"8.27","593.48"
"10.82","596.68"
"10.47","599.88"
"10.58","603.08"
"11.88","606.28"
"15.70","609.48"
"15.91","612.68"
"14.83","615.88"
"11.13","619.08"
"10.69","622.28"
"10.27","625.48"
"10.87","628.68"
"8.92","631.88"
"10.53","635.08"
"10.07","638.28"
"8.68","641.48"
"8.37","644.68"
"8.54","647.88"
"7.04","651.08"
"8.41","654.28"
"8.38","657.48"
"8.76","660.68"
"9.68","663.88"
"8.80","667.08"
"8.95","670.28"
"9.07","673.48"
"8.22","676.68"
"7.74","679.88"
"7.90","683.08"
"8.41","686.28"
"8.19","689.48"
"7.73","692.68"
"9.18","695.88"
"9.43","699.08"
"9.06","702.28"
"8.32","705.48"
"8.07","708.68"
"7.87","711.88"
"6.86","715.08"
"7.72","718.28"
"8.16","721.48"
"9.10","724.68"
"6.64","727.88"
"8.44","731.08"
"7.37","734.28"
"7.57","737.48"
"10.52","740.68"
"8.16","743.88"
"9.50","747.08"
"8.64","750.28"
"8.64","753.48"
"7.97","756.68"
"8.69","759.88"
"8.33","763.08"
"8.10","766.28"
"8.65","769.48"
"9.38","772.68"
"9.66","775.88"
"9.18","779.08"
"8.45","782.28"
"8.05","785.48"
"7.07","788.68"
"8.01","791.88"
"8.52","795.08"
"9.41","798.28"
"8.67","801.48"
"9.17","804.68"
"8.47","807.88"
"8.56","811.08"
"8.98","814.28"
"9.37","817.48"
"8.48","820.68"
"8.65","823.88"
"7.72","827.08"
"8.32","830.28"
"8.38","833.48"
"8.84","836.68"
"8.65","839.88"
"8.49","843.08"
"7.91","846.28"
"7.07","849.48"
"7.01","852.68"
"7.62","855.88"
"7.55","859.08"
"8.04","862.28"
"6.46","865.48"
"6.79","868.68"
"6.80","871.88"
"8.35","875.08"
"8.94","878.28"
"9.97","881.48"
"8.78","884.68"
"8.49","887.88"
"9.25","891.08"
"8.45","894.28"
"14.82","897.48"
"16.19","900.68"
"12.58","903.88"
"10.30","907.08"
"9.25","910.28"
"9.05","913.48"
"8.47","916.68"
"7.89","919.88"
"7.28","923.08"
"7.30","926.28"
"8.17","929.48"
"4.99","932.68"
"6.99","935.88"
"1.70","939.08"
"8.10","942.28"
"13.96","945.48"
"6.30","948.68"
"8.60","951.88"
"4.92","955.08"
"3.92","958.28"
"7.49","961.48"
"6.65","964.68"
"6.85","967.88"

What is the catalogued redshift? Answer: 2.22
